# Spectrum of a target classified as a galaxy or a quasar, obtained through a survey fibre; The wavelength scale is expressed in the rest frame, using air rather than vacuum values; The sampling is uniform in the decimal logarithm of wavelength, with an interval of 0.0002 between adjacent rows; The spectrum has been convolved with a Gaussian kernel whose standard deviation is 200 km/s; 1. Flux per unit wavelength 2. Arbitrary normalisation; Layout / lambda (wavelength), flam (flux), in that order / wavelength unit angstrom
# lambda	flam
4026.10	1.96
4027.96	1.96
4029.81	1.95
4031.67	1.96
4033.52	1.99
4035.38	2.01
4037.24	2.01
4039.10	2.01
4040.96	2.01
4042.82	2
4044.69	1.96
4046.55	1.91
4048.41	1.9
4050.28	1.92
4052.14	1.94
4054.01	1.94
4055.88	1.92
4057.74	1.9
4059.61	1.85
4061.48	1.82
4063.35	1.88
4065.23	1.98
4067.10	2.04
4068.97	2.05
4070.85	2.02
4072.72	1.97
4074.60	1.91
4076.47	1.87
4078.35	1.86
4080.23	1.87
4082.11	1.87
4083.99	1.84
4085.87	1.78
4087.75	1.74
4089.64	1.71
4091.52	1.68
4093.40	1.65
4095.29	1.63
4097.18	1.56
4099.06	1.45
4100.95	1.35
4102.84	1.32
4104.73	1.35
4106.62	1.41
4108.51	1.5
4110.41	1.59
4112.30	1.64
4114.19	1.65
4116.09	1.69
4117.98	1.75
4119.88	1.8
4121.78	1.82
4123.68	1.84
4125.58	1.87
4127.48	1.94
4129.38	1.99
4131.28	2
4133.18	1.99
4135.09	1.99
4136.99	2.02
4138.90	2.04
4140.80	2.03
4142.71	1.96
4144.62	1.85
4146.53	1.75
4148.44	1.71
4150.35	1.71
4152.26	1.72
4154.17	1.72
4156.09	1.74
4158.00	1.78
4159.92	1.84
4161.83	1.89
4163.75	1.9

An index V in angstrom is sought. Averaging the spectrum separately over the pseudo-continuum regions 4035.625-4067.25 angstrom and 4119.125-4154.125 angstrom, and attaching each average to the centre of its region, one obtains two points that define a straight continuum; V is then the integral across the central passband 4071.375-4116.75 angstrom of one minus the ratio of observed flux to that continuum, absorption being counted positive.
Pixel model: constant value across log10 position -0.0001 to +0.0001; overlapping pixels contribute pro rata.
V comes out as 5.9 angstrom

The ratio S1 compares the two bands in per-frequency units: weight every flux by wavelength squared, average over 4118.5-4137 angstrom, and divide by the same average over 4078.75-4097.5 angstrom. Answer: 1.1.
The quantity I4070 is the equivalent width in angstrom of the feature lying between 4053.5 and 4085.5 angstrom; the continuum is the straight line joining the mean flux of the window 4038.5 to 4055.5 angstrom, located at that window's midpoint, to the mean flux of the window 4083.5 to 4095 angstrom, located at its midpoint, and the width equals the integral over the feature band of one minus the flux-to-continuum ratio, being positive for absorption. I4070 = -1.5 angstrom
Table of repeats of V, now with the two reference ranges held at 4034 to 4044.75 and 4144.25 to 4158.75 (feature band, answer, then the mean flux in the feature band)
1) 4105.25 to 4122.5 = 1.8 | 1.64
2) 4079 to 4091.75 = 0.7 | 1.79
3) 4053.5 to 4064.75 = 0.4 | 1.89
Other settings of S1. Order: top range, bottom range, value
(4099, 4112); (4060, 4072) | 0.75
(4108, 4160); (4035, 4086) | 0.98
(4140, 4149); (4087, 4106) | 1.24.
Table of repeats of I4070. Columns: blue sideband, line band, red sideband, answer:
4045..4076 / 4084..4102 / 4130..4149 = 2.9 angstrom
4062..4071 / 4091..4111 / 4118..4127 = 4.2 angstrom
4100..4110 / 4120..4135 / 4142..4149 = -2.6 angstrom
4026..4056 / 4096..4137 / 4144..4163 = 3.0 angstrom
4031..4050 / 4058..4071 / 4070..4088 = -0.2 angstrom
